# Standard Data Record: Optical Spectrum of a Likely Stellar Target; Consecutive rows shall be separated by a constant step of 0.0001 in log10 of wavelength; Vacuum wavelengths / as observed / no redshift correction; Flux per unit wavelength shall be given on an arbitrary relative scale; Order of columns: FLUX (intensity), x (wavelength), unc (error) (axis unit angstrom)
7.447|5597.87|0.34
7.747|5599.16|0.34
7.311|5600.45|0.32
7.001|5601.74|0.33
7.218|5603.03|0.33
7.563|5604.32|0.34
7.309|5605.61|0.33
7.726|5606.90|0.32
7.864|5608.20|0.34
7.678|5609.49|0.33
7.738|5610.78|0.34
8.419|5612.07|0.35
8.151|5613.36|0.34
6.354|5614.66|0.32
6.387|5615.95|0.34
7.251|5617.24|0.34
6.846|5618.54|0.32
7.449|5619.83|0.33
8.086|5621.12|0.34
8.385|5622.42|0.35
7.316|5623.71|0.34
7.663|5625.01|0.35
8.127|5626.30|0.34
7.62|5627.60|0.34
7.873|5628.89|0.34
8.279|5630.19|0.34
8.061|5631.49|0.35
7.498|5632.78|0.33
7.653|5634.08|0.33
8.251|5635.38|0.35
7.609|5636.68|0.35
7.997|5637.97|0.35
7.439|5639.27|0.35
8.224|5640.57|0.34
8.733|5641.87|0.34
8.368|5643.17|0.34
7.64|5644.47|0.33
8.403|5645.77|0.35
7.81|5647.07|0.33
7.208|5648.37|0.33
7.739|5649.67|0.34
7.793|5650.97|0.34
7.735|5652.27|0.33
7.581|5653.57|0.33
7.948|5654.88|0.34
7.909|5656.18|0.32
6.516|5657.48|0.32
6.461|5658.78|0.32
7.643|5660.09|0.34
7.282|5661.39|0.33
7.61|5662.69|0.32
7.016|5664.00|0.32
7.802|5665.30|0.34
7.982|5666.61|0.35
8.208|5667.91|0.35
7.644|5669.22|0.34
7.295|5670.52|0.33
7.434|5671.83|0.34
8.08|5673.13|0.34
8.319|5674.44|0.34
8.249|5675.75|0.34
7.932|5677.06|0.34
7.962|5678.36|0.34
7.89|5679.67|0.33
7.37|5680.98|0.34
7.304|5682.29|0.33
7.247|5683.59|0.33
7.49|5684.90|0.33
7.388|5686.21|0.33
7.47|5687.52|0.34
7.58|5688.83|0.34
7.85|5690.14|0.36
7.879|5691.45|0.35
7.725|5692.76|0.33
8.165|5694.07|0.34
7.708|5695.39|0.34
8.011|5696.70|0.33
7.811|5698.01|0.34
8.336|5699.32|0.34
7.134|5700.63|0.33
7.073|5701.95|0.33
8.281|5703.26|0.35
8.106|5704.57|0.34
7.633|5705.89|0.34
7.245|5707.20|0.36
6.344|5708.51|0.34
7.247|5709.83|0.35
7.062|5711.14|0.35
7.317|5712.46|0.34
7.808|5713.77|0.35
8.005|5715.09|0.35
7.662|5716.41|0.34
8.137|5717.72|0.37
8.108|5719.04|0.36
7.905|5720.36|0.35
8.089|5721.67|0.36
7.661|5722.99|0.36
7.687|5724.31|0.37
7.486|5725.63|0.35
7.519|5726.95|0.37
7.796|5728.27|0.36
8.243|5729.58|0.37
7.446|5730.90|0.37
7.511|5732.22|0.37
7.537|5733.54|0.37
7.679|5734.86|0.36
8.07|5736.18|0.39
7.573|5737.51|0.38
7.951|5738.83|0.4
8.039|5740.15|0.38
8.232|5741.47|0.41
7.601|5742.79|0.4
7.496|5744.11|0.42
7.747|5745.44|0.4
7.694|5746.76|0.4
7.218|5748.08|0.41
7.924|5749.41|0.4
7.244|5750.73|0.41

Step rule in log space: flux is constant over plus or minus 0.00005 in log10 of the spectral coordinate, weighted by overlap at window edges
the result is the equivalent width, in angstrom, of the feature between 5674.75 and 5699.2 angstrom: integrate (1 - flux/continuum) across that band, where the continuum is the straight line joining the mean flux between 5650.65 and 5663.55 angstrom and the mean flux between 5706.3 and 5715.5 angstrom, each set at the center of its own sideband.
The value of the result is -1.3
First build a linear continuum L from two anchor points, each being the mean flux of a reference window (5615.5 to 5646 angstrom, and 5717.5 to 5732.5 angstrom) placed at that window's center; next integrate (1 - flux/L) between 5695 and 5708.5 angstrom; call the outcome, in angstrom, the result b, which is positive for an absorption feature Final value 0.2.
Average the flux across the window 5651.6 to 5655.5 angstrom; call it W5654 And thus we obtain 7.74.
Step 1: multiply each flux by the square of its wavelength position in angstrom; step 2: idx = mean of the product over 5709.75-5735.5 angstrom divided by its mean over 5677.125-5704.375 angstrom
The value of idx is 1.0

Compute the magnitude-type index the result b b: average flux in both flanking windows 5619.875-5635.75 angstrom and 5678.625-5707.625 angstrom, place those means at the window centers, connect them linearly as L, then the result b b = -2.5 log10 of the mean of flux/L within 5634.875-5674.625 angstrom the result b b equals 0.01 mag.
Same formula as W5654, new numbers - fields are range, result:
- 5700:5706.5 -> 7.64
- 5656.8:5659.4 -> 6.52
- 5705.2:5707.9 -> 7.43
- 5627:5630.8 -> 7.93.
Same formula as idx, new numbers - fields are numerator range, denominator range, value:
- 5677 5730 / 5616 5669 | 1.02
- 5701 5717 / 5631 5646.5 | 0.96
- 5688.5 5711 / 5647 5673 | 1.03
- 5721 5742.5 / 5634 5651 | 1.01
